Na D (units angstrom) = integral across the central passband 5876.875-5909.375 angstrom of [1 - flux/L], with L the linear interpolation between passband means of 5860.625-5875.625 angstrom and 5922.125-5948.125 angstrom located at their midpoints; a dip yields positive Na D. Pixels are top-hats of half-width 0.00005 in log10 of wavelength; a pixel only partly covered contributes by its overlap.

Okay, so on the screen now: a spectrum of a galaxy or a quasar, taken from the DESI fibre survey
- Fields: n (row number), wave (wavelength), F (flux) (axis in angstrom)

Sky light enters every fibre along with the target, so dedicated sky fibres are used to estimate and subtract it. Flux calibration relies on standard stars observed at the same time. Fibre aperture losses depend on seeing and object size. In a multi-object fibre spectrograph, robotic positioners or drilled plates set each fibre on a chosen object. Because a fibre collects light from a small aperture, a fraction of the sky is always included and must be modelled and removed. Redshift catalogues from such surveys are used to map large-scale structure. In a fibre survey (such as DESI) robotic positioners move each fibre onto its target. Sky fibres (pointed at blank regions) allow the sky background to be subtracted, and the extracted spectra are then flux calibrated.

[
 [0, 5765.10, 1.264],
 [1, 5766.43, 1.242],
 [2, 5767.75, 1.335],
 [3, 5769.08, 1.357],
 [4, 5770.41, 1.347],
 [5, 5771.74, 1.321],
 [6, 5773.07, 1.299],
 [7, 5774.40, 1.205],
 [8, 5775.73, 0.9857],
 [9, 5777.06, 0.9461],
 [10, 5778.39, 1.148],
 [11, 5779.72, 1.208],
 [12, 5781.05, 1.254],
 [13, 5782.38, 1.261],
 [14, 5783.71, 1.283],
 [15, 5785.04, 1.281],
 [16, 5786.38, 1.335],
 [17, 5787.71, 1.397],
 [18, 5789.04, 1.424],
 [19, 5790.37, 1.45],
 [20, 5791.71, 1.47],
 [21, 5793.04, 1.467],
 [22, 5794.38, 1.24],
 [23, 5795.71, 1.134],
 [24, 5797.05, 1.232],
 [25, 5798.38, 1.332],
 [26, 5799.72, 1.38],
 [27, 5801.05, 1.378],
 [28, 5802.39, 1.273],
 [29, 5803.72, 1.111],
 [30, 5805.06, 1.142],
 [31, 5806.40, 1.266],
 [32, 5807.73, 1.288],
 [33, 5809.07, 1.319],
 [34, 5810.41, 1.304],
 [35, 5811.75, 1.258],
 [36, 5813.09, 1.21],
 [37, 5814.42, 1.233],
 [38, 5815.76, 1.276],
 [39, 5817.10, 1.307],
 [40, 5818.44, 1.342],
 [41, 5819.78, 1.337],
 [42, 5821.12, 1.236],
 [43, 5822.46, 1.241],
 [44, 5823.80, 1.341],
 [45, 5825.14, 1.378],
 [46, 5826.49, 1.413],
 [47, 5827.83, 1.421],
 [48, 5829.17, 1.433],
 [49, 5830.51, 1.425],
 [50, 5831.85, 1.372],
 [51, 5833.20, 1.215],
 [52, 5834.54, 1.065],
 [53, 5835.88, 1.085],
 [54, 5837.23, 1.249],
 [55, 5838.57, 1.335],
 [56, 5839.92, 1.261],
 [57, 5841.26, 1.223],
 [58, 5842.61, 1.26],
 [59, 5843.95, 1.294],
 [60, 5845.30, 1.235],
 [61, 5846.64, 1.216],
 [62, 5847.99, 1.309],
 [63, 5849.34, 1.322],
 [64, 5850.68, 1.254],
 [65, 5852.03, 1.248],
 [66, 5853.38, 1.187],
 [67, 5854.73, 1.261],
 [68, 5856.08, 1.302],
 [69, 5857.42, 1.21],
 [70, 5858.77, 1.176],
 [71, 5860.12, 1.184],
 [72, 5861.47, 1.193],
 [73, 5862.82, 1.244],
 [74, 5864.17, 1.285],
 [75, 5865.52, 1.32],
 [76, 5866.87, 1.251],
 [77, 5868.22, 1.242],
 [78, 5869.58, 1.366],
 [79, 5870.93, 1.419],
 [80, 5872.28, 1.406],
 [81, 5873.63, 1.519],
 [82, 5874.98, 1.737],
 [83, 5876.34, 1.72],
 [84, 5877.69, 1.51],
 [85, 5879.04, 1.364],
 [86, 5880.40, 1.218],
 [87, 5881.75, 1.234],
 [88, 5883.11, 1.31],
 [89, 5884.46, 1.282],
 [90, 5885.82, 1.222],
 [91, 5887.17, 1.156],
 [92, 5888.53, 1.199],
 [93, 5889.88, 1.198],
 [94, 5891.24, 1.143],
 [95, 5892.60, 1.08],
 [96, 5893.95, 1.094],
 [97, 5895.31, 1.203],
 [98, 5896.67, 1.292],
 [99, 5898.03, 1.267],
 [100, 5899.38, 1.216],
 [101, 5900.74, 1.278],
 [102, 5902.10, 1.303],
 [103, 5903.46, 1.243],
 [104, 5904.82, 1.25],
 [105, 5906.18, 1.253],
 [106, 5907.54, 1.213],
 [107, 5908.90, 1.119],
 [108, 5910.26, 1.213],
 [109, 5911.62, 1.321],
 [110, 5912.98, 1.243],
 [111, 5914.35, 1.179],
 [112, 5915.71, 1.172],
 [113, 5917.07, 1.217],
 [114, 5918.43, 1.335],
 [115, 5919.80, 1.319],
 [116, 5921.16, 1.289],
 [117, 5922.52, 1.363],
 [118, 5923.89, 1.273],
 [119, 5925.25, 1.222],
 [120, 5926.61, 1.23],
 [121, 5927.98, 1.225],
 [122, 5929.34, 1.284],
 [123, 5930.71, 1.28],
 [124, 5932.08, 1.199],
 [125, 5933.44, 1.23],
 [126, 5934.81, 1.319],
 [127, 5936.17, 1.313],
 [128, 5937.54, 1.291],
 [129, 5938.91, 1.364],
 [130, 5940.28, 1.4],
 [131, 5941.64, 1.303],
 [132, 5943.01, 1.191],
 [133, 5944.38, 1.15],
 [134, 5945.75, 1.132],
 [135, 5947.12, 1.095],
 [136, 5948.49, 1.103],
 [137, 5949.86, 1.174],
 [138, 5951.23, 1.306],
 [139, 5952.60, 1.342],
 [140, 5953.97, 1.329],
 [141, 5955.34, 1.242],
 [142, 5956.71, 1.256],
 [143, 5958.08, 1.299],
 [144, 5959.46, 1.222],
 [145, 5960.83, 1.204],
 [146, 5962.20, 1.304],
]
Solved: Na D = 2.0 angstrom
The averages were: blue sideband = 1.36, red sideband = 1.25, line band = 1.24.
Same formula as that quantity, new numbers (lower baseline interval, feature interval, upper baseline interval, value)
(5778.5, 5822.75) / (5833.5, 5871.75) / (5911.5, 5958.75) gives 0.8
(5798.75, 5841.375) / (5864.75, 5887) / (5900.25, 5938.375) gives -1.9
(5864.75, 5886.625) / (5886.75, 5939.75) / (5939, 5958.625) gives 2.7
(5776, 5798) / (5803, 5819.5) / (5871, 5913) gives 0.3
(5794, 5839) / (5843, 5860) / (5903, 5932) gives 0.3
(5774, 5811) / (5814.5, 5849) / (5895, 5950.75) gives -0.8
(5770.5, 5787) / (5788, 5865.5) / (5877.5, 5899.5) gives -3.9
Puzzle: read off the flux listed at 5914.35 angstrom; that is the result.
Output 1.179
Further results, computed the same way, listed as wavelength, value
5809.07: 1.319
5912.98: 1.243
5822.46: 1.241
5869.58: 1.366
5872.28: 1.406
